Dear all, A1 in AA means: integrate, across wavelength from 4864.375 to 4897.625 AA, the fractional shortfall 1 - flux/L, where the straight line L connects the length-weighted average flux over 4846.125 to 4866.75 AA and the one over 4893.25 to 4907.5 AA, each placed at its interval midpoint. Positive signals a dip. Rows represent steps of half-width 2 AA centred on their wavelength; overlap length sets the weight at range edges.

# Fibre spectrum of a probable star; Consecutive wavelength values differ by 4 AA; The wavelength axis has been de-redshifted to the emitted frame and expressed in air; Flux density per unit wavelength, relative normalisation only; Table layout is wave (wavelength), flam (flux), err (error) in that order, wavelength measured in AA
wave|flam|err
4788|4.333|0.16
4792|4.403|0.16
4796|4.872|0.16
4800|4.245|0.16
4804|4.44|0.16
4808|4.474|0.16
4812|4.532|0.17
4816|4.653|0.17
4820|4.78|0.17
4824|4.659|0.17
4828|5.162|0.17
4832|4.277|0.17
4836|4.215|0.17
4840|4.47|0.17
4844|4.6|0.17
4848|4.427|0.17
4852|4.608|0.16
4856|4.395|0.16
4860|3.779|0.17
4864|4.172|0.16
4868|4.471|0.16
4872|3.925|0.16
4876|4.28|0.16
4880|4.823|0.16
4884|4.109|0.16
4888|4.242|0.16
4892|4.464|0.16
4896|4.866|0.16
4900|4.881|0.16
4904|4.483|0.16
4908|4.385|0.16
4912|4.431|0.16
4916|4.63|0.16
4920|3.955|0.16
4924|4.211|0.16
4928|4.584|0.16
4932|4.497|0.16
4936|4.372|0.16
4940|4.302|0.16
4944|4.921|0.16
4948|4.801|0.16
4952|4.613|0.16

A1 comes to 1.0 AA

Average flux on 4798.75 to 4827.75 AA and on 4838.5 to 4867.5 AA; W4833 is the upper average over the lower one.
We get 0.95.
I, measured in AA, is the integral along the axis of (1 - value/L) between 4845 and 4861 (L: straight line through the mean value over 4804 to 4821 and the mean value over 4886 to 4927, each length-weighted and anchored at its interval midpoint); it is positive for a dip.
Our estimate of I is 0.6 AA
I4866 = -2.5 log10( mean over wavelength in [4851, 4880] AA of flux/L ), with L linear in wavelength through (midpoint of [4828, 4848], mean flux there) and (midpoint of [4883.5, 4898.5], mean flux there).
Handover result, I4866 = 0.05 mag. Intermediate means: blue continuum 4.47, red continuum 4.47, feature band 4.26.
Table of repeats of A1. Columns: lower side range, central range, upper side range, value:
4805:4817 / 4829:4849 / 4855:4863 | -0.8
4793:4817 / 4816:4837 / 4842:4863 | -0.9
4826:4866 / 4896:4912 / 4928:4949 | -0.3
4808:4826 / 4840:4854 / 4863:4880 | -0.3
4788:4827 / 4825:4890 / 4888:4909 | 2.9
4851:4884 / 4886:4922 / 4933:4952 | -0.4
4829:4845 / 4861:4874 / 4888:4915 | 1.0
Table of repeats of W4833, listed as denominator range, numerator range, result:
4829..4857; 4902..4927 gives 0.98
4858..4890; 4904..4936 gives 1.04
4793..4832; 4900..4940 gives 0.96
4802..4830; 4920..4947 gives 0.95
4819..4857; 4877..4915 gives 0.99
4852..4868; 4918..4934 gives 1.02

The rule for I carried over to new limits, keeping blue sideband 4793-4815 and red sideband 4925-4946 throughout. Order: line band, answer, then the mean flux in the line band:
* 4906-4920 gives 0.35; 4.41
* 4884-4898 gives 0.16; 4.46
